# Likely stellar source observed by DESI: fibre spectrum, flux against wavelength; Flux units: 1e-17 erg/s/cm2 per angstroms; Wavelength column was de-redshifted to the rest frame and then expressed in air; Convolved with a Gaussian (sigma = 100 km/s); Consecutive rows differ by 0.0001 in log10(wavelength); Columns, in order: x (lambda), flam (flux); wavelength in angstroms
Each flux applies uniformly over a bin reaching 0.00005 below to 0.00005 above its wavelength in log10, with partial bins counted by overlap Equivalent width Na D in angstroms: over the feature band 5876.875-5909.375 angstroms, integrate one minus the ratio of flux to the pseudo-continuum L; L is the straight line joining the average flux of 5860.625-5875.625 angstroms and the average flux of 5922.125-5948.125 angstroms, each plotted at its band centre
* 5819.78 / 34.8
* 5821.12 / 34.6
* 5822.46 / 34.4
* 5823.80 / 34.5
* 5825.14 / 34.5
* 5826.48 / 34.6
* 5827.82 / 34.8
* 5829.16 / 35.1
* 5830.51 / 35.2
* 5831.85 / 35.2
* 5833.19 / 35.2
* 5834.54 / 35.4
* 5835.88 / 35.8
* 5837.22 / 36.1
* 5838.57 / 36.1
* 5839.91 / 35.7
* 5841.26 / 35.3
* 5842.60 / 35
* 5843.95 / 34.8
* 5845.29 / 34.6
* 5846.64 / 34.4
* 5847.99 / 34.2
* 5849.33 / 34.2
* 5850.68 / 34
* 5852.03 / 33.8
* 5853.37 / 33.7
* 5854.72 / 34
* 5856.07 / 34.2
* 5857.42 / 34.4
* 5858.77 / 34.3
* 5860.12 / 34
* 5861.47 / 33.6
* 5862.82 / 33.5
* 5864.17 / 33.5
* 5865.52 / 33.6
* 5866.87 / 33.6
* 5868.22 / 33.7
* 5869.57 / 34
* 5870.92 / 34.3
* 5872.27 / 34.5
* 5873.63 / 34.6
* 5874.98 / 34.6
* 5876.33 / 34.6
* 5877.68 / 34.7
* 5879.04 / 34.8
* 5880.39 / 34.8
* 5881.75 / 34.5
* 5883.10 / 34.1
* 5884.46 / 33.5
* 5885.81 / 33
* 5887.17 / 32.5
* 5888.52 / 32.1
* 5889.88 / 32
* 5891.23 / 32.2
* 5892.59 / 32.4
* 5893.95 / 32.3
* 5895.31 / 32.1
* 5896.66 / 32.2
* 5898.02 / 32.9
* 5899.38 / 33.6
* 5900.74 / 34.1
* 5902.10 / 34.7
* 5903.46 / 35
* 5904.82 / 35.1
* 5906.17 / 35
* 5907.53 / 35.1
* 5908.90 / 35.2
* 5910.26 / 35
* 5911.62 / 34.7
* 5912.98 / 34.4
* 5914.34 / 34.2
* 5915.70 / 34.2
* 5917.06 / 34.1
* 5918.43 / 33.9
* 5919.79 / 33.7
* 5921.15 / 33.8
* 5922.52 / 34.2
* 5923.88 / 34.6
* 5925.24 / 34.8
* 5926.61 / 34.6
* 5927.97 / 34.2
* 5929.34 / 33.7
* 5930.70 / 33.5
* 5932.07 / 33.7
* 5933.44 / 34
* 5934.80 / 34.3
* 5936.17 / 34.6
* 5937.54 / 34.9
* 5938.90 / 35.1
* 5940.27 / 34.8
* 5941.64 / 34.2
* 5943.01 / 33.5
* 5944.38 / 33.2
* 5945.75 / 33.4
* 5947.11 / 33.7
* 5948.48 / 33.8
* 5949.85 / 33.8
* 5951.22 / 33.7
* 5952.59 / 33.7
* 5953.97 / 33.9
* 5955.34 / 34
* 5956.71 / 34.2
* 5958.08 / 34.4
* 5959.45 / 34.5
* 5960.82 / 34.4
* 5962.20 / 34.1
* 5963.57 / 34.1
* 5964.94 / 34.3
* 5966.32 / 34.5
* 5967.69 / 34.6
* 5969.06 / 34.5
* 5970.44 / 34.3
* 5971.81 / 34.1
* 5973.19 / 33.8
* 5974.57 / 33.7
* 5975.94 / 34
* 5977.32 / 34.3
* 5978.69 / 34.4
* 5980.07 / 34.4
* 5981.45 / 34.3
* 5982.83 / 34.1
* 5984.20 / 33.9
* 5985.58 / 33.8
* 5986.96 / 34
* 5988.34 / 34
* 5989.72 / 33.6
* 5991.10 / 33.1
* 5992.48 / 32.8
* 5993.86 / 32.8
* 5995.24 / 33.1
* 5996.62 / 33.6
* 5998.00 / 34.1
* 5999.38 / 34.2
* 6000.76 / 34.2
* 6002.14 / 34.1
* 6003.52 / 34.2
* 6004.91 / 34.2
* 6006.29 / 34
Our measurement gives 0.4 angstroms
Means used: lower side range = 34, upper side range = 34.2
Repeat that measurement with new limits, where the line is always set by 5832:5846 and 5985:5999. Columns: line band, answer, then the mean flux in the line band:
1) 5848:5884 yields 0.9 angstroms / 34.1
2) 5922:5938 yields 0.0 angstroms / 34.2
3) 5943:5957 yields 0.1 angstroms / 33.7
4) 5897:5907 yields 0.1 angstroms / 34.3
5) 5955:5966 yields -0.1 angstroms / 34.3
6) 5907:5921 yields 0.0 angstroms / 34.4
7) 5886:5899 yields 0.9 angstroms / 32.4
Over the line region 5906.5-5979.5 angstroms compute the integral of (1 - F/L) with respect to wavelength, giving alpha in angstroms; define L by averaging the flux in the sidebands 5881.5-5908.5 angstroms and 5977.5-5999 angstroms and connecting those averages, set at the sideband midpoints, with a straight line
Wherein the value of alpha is -1.3 angstroms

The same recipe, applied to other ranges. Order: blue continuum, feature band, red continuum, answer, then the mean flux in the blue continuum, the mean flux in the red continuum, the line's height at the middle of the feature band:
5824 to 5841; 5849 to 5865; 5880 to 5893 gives 0.2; 35.3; 33.1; 34.3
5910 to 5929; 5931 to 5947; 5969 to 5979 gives 0.0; 34.3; 34.1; 34.2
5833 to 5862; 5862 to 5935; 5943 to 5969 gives 0.9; 34.7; 34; 34.4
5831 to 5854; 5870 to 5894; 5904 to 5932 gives 0.7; 34.9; 34.4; 34.6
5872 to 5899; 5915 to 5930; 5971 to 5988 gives -0.2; 33.4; 34.1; 33.7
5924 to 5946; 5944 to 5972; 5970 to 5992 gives 0.0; 34.2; 34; 34.1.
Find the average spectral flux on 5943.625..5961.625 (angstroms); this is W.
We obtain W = 33.9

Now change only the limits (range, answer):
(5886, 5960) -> 33.9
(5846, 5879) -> 34.1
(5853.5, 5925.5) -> 33.9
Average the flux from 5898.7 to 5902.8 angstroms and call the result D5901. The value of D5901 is 34.1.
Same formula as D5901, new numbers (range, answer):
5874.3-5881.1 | 34.7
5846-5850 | 34.3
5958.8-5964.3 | 34.3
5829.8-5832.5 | 35.1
